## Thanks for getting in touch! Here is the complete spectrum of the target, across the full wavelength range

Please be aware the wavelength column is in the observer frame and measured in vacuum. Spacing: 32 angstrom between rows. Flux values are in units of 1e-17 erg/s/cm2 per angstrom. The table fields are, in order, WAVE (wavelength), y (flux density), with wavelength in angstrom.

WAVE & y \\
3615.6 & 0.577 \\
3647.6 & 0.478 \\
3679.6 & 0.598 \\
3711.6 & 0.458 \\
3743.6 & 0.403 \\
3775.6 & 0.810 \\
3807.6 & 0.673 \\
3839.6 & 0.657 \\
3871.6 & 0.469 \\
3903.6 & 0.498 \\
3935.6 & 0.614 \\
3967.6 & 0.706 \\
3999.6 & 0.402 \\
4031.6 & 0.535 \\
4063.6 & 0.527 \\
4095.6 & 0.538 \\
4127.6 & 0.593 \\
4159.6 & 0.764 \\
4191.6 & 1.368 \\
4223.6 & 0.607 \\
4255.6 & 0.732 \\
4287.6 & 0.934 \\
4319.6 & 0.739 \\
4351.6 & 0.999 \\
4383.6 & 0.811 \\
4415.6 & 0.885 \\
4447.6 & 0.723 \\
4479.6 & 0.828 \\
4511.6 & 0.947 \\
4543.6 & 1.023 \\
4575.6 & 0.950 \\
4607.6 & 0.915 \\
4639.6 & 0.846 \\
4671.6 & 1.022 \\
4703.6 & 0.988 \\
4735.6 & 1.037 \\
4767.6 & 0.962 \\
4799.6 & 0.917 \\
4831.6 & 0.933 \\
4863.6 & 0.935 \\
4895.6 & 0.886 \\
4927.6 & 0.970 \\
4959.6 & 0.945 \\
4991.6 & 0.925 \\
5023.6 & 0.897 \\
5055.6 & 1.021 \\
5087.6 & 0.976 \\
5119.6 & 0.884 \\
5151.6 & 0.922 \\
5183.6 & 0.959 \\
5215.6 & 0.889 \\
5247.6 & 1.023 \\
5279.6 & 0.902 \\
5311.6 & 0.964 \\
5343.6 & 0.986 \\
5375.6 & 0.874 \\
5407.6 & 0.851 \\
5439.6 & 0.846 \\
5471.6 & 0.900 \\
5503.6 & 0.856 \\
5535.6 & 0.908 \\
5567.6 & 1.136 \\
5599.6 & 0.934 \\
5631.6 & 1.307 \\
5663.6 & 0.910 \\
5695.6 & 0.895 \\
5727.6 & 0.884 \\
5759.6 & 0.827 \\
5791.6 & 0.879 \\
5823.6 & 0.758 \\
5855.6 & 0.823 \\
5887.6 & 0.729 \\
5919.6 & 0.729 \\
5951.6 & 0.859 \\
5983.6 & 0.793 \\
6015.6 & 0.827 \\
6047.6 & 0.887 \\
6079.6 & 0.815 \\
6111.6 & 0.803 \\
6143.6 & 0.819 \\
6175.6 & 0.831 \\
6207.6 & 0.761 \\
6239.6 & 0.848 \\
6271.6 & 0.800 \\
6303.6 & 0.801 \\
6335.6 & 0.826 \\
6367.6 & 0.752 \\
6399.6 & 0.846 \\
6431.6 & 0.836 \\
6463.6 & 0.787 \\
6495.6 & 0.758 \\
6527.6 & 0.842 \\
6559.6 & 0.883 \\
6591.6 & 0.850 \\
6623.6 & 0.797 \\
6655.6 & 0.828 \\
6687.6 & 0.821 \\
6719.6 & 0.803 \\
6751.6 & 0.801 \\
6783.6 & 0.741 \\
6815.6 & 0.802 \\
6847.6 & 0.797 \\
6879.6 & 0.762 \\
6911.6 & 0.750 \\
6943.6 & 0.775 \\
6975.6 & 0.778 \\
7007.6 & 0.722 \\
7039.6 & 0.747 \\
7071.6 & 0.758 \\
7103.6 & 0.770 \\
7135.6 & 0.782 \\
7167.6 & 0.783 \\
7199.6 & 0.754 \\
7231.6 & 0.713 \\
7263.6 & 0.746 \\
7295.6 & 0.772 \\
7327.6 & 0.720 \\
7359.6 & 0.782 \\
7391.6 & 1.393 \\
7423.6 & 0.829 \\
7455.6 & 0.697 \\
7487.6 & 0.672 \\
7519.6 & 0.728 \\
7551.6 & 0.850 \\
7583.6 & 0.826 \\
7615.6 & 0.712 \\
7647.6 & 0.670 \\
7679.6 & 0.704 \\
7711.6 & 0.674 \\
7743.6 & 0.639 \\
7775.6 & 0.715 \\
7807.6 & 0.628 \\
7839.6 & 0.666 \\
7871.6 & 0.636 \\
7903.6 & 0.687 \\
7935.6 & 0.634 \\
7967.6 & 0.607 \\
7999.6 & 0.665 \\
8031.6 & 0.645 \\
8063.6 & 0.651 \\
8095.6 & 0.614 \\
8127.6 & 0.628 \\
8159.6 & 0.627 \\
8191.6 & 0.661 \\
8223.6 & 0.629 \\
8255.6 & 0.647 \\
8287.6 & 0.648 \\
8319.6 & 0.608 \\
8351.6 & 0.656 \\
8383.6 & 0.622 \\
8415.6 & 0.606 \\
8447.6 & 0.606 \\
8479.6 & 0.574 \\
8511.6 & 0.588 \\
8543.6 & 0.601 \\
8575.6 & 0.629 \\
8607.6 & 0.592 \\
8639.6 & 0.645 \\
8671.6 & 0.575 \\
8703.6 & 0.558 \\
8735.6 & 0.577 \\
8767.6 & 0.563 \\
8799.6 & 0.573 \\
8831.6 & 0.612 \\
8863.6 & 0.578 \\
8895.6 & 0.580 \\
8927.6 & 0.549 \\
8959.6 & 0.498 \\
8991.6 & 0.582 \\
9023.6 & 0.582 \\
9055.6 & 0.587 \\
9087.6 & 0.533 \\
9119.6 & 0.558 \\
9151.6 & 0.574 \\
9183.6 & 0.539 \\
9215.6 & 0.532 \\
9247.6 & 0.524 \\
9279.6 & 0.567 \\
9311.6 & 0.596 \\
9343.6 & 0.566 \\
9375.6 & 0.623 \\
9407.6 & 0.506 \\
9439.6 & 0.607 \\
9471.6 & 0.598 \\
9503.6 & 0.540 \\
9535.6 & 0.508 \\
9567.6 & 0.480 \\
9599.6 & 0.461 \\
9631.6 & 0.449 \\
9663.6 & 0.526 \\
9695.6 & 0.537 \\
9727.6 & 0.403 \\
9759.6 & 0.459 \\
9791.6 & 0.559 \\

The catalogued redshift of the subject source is 0.125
